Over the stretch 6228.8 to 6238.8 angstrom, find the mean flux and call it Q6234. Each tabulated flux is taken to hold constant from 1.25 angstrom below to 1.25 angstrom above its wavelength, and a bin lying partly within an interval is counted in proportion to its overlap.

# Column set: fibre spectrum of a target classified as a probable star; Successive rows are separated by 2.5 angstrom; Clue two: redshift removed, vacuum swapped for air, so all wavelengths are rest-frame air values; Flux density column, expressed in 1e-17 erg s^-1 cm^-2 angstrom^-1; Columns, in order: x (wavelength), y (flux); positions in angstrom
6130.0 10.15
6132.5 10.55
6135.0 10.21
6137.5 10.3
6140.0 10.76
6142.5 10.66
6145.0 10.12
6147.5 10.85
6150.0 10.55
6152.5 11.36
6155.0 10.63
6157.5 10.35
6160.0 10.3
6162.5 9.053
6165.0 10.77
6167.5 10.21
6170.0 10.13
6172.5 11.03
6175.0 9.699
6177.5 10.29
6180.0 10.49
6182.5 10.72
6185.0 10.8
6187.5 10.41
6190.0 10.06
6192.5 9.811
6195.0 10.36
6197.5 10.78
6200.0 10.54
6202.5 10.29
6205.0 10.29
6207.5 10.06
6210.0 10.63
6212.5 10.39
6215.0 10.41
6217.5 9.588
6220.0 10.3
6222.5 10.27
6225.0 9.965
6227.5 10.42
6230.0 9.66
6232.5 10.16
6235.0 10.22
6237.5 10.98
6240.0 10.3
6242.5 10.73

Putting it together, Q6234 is 10.3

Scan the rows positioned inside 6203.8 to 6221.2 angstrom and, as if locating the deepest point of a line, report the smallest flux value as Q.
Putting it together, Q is 9.588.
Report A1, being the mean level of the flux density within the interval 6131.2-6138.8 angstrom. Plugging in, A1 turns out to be 10.4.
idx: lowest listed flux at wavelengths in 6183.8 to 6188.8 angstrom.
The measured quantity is 10.41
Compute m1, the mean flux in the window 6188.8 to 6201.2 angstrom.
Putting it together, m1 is 10.3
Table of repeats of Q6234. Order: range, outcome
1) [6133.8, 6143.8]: 10.5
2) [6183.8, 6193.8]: 10.3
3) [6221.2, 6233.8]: 10.1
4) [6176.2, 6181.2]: 10.4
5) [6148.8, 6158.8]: 10.7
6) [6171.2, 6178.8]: 10.3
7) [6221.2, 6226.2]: 10.1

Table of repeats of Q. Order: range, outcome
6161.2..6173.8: 9.053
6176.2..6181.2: 10.29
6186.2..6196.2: 9.811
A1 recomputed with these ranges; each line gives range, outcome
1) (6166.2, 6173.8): 10.5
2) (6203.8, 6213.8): 10.3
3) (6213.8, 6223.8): 10.1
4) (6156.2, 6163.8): 9.91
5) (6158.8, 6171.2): 10.1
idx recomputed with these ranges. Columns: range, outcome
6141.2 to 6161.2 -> 10.12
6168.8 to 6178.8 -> 9.699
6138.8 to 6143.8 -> 10.66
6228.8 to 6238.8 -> 9.66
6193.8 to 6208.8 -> 10.06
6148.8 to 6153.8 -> 10.55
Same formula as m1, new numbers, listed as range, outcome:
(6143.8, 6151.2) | 10.5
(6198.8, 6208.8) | 10.3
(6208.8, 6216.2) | 10.5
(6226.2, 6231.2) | 10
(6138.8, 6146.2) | 10.5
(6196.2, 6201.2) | 10.7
